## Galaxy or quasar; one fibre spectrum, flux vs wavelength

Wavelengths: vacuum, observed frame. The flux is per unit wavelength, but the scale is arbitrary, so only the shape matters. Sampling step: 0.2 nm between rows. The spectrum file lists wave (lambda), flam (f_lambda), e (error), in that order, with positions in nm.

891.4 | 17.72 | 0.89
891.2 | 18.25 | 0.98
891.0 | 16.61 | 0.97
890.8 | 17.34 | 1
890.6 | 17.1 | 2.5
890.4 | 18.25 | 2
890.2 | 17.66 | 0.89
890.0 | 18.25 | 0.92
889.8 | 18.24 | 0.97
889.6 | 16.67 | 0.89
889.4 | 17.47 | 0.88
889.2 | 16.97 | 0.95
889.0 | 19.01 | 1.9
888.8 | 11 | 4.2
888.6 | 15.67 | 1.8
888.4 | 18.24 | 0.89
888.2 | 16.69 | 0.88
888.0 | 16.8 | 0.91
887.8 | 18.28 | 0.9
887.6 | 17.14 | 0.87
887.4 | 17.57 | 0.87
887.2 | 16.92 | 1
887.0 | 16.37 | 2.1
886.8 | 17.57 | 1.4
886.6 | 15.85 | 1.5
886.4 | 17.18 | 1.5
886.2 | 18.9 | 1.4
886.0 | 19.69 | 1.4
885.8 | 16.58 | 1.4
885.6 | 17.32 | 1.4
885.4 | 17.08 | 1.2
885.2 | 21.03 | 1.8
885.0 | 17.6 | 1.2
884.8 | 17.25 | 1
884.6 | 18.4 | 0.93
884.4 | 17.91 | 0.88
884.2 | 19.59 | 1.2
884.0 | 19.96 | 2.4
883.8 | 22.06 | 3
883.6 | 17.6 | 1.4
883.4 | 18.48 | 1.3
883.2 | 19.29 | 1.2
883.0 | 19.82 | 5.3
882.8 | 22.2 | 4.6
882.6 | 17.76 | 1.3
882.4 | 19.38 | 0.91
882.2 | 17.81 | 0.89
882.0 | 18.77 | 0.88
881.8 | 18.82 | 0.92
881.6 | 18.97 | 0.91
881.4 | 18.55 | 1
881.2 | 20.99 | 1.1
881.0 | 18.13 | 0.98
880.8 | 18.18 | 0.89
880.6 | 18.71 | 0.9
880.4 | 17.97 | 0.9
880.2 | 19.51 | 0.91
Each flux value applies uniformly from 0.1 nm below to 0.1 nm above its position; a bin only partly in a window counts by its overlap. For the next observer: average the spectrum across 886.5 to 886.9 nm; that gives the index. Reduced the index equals 16.7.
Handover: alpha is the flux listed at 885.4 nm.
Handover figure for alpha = 17.08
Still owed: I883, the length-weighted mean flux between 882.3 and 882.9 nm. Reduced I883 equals 19.8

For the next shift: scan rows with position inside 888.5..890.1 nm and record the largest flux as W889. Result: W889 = 19.01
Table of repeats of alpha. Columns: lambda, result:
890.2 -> 17.66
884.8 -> 17.25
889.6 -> 16.67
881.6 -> 18.97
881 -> 18.13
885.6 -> 17.32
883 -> 19.82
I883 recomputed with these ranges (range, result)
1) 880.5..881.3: 19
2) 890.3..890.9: 17.6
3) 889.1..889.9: 17.3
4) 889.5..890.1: 17.7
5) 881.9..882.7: 18.4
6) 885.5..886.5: 17.9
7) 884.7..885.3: 18.6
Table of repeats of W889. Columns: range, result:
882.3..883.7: 22.2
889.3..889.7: 17.47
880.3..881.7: 20.99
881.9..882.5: 19.38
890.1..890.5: 18.25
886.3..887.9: 18.28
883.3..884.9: 22.06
